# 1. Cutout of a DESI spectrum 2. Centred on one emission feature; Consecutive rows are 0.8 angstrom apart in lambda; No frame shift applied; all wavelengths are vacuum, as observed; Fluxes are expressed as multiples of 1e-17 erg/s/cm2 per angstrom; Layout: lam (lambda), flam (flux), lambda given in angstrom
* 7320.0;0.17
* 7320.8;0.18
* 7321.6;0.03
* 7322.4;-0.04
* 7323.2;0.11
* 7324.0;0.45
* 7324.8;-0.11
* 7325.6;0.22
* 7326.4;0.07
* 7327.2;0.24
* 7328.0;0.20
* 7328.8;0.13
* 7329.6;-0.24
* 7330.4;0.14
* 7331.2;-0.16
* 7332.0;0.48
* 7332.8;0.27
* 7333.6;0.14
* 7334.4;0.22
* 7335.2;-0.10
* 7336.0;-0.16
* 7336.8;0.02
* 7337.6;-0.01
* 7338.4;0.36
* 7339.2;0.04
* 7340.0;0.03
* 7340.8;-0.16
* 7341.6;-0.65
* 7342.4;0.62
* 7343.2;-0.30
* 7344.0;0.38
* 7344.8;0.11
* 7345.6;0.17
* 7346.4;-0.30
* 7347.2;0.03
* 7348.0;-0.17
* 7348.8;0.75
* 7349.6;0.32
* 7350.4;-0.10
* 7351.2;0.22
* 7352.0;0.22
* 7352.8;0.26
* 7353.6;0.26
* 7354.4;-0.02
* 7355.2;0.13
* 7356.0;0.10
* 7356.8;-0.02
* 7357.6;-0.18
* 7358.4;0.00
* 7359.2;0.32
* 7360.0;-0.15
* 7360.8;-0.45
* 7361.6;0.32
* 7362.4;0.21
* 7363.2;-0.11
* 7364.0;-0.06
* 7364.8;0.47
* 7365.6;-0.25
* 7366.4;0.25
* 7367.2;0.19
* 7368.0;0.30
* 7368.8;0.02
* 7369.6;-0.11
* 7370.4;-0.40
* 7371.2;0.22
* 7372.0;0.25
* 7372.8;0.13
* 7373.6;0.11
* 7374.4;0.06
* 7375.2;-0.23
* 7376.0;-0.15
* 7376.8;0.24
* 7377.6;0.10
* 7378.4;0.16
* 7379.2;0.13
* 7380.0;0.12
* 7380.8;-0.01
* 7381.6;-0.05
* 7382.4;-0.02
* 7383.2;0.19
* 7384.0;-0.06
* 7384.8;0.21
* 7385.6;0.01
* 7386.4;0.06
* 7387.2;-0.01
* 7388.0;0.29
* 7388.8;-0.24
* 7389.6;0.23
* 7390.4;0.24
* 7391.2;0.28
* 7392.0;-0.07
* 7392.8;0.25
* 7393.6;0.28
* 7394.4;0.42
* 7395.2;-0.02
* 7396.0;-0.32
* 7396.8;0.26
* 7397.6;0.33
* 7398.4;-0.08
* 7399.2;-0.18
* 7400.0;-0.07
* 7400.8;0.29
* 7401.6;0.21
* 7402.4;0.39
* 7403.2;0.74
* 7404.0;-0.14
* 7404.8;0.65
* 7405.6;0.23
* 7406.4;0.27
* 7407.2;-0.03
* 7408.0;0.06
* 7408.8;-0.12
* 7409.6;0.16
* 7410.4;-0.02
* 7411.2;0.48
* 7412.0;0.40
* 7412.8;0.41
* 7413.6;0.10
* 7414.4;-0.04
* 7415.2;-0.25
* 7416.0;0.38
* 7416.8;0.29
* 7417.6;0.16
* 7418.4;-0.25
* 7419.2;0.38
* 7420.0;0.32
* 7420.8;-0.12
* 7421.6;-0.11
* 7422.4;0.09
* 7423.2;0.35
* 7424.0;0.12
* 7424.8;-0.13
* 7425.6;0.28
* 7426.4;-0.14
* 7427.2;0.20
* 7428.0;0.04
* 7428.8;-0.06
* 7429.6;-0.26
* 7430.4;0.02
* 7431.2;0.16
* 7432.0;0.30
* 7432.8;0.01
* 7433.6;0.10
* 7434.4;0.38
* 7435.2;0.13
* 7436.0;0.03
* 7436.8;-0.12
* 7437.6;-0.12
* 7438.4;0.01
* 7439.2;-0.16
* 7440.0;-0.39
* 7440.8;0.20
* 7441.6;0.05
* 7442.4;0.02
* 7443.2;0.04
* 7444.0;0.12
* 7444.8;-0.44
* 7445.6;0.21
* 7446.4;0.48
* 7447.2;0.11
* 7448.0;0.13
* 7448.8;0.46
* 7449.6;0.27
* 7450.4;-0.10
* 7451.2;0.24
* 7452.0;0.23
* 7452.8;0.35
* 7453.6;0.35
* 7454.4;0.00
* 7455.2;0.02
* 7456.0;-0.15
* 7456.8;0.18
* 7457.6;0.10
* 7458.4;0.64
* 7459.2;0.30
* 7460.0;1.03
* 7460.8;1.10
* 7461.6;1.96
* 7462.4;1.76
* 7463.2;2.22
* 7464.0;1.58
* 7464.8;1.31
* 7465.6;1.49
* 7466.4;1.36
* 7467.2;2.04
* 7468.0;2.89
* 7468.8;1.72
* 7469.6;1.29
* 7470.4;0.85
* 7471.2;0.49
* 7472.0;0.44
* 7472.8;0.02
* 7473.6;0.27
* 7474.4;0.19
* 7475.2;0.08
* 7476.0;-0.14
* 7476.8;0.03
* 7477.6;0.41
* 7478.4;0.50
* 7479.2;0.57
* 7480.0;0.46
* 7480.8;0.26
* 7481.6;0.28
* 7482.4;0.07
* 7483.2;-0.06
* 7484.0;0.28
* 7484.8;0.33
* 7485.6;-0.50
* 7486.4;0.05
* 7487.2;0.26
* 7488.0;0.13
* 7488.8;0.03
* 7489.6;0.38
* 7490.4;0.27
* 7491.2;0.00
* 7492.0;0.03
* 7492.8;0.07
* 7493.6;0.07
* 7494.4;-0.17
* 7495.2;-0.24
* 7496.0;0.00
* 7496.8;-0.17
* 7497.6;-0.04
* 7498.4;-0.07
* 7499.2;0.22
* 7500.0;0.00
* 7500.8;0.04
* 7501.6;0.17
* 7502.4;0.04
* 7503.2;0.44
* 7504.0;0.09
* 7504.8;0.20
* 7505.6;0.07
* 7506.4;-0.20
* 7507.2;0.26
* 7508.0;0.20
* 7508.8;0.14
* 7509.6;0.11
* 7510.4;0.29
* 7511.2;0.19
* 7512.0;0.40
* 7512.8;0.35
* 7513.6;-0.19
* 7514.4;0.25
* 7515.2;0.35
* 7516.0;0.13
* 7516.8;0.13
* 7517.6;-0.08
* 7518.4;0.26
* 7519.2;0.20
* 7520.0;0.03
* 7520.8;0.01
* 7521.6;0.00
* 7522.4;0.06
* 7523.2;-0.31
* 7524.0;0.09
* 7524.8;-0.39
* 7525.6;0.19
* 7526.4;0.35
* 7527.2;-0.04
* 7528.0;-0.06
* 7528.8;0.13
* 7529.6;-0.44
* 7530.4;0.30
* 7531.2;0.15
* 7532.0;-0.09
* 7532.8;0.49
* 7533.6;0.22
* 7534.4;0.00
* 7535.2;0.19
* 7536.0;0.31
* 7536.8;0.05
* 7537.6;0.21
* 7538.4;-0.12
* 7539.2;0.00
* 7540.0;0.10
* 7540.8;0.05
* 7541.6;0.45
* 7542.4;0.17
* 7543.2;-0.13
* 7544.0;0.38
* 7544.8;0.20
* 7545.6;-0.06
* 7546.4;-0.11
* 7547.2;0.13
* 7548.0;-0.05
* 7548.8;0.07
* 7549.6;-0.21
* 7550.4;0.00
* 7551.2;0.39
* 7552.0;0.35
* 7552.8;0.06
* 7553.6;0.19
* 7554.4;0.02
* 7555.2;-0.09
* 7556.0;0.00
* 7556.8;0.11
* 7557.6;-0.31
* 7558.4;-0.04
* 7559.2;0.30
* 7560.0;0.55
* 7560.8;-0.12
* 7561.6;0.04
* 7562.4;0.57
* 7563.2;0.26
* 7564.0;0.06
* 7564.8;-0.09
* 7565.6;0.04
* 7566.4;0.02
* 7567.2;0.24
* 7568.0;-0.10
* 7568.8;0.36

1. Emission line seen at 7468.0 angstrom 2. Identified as [O II]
